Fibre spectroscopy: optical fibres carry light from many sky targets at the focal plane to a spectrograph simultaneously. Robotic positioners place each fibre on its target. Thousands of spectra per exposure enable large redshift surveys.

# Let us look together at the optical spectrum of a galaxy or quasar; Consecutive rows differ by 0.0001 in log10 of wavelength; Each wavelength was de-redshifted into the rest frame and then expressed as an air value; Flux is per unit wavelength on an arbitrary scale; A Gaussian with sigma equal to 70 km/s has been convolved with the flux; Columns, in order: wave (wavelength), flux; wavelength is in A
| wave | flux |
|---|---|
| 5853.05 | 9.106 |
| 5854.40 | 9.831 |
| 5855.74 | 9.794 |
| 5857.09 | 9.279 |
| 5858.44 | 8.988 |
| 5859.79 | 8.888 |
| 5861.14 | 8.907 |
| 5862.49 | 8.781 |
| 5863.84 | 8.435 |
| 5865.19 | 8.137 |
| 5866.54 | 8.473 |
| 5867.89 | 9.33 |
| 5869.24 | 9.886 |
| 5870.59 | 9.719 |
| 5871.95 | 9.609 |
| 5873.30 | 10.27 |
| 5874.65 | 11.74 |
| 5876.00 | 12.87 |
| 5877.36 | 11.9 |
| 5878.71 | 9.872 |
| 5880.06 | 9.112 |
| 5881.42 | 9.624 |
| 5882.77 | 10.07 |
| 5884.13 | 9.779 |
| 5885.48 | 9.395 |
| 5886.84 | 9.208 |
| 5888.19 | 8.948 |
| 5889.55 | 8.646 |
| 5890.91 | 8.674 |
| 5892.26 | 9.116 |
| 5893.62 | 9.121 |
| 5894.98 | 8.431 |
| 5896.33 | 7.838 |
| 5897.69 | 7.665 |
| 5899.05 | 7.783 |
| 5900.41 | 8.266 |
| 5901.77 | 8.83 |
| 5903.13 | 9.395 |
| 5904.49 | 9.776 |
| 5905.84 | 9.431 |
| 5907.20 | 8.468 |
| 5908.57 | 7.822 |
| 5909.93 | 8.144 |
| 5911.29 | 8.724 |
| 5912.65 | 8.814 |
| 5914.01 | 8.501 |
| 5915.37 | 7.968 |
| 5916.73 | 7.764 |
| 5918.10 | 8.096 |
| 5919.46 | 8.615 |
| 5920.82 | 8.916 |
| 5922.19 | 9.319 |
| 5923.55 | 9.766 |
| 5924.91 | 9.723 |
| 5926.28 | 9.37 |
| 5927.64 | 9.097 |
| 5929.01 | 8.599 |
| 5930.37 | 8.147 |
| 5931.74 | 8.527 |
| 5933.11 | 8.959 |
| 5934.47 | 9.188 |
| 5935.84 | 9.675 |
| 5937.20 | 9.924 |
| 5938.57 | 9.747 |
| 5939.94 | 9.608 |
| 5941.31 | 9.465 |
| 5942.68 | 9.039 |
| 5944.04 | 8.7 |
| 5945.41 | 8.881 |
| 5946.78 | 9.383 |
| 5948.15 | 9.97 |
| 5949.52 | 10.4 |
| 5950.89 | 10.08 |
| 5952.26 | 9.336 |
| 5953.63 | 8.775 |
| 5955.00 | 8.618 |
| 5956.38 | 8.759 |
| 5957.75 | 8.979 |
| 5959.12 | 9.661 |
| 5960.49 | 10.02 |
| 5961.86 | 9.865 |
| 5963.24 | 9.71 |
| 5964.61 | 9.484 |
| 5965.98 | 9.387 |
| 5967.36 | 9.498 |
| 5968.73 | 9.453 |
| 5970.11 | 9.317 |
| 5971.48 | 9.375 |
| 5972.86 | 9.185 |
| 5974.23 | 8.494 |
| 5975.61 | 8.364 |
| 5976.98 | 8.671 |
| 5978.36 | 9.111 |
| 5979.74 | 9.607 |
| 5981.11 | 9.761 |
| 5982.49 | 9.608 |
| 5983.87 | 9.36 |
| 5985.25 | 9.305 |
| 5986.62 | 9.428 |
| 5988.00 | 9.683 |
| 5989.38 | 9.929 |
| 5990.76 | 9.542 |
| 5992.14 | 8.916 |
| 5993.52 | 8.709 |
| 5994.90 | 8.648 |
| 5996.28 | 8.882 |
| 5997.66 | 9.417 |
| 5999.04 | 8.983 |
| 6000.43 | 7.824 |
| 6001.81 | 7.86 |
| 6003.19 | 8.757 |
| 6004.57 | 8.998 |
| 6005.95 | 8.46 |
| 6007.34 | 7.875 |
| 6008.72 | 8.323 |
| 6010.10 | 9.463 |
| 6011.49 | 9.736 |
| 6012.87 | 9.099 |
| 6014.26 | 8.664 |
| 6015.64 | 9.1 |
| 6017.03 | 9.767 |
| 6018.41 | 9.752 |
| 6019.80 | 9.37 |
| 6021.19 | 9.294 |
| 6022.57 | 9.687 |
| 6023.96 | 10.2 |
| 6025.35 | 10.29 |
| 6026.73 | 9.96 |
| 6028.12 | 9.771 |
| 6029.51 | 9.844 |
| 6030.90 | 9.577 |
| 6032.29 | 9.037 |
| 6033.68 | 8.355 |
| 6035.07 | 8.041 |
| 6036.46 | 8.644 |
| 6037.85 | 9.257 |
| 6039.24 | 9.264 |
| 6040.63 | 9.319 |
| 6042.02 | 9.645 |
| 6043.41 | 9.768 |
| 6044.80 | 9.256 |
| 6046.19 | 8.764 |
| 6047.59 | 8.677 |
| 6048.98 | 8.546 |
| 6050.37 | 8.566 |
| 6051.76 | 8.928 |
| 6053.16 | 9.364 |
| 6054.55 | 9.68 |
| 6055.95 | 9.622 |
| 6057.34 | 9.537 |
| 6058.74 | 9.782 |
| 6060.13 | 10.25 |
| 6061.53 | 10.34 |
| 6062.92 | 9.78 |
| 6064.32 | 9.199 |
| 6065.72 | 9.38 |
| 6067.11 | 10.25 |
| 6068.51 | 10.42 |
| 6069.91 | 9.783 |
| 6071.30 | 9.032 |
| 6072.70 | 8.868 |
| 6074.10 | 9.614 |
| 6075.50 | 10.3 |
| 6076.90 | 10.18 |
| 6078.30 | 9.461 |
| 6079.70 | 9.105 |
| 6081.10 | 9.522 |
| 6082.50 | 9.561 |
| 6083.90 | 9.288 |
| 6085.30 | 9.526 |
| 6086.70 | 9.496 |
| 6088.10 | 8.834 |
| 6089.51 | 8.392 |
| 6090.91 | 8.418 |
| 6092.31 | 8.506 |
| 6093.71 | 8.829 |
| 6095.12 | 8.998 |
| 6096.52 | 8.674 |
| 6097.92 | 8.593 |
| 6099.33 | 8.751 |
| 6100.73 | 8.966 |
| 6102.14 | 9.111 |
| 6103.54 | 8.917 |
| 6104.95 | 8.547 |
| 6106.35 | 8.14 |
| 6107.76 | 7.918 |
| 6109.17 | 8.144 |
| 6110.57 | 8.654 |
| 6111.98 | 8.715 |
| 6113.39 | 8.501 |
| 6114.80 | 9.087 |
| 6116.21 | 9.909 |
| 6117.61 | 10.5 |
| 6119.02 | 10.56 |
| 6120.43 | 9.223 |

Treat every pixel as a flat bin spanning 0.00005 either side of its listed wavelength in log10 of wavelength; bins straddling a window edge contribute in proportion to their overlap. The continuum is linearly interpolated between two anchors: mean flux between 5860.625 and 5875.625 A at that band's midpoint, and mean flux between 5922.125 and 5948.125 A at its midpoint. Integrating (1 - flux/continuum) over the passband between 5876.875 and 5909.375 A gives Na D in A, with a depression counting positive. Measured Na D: 1.23 A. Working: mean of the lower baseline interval 9.47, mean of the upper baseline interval 9.24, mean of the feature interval 9.03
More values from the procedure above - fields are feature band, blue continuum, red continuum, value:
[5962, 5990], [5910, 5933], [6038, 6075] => -1.0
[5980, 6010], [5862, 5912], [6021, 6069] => 1.2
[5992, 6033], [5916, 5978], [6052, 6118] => 0.3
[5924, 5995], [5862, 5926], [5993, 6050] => -1.5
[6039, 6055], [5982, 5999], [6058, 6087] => 0.7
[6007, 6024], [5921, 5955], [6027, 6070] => 0.2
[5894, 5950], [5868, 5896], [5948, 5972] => 4.2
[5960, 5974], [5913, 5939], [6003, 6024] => -0.7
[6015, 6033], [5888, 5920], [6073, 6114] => -1.8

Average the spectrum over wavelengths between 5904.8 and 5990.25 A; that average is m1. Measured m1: 9.16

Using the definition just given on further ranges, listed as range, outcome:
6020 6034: 9.62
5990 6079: 9.28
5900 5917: 8.64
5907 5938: 8.8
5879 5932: 8.82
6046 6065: 9.37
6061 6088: 9.62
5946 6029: 9.27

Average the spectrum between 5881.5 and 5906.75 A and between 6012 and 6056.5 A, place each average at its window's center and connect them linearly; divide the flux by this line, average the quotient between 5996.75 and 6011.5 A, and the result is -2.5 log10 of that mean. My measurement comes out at 0.07 mag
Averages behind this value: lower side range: 8.92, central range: 8.65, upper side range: 9.28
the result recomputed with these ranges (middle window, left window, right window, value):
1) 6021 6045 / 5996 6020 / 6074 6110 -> -0.06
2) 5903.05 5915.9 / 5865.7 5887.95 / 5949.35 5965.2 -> 0.13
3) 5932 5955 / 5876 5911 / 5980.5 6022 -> -0.04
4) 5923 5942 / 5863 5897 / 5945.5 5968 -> 0.03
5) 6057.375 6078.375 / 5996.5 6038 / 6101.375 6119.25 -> -0.09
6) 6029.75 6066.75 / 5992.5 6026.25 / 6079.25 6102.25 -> -0.03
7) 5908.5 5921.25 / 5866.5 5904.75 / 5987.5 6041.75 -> 0.12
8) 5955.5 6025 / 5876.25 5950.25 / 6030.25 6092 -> 0.00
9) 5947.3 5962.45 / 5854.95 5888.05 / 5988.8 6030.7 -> -0.01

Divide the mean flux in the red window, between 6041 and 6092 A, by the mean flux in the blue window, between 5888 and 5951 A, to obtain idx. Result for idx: 1.1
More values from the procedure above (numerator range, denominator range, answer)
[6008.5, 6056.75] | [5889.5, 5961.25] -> 1.04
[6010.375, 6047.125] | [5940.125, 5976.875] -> 1.01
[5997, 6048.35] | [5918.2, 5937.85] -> 1.00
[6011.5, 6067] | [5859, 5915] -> 1.02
